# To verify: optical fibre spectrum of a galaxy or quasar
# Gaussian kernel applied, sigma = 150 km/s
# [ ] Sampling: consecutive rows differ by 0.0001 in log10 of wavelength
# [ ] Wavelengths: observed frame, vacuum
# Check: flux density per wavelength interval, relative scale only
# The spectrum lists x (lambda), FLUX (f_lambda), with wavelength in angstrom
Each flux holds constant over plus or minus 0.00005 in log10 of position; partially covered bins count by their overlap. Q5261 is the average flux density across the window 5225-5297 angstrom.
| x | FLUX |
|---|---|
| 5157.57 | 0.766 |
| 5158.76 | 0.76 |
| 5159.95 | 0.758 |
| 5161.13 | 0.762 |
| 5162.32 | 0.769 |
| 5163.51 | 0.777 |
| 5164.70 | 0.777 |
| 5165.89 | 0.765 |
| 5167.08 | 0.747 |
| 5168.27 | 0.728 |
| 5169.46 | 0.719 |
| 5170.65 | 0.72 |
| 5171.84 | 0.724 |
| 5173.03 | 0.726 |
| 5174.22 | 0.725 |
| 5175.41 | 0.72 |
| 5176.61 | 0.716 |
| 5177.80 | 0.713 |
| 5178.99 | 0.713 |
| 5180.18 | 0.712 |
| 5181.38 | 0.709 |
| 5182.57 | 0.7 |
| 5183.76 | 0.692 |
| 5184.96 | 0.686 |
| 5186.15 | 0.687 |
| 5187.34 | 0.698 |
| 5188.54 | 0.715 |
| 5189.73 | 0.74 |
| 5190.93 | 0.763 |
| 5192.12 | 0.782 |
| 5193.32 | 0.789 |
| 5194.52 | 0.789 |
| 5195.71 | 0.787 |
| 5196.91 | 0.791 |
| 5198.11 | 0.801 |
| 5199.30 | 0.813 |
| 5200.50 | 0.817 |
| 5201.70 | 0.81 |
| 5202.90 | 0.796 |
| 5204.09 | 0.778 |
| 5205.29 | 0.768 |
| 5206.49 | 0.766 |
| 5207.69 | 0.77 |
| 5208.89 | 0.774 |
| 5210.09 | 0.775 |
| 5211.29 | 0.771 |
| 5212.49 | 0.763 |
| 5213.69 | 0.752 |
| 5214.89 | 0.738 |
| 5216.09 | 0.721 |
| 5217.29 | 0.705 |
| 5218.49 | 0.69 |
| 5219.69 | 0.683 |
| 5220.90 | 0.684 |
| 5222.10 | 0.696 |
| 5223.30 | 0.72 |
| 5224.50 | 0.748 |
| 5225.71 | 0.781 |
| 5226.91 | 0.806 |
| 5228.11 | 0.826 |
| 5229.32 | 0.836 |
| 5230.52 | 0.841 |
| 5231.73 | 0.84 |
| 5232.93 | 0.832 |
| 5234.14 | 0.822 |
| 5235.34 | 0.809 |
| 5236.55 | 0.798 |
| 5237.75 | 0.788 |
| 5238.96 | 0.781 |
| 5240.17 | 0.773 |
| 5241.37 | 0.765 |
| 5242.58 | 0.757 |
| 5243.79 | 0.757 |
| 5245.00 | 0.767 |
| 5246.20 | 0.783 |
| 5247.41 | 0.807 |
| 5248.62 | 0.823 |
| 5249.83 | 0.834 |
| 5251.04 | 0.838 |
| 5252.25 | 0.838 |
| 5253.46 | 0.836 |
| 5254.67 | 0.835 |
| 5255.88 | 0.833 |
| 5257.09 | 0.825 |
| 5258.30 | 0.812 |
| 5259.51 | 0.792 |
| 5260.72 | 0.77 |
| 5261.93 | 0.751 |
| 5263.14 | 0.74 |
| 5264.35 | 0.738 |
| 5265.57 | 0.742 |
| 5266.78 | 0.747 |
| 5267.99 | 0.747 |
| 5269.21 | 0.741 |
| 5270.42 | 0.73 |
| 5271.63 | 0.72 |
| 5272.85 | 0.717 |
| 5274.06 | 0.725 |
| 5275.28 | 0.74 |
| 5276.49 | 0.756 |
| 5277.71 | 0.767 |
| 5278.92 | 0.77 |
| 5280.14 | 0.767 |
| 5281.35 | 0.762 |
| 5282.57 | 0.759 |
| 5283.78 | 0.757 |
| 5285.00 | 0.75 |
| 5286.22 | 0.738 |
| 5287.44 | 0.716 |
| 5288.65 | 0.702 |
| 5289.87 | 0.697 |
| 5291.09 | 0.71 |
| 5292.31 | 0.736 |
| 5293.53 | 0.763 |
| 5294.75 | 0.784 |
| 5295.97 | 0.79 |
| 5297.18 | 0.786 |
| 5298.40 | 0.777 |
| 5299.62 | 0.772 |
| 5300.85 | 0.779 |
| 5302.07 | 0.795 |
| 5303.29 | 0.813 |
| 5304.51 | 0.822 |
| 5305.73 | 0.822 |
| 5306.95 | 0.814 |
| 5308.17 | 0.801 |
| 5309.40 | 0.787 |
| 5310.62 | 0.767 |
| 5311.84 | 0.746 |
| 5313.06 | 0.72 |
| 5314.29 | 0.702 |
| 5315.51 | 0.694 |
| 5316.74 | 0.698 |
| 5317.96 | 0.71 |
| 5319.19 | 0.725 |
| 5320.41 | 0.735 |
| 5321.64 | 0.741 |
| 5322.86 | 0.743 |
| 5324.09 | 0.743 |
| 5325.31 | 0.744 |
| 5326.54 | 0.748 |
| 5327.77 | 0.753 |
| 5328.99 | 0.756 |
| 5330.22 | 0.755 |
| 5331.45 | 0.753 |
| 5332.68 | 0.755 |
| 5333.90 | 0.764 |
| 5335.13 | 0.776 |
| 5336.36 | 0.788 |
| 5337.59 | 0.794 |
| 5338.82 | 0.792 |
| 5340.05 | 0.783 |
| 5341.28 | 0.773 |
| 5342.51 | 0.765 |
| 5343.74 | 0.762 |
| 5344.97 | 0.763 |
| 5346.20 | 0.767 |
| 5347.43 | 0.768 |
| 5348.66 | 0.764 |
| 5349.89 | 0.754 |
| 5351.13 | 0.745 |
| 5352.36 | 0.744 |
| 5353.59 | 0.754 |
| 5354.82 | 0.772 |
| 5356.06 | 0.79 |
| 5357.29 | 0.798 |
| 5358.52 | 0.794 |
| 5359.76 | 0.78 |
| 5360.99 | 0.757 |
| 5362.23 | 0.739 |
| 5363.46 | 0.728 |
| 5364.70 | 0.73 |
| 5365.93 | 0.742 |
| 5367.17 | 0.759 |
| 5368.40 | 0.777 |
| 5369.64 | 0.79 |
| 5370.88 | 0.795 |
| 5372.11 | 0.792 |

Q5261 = 0.776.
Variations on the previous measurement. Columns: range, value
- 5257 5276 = 0.75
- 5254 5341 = 0.759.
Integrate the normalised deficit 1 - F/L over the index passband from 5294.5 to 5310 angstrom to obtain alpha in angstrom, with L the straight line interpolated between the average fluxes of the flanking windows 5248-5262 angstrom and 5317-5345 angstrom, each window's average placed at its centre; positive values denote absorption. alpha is -0.32 angstrom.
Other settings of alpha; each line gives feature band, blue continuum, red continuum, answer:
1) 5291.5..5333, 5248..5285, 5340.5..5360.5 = 0.6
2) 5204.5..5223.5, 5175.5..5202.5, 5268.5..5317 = 0.3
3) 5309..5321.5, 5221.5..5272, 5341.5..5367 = 0.7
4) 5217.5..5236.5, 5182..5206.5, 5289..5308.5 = -0.2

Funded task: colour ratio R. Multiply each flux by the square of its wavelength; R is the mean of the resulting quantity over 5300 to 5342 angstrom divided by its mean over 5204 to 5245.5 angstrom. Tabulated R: 1.03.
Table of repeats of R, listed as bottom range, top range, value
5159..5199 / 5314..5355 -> 1.08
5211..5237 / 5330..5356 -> 1.05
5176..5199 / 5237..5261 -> 1.11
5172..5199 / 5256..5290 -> 1.06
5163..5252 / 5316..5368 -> 1.05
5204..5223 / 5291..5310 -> 1.10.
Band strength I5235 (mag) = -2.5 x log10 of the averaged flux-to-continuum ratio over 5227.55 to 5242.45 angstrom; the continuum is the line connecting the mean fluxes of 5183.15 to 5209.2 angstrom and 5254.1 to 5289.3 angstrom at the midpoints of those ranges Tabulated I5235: -0.07 mag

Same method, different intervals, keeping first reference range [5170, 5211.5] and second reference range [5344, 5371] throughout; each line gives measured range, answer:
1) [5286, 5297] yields 0.026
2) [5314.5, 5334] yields 0.034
